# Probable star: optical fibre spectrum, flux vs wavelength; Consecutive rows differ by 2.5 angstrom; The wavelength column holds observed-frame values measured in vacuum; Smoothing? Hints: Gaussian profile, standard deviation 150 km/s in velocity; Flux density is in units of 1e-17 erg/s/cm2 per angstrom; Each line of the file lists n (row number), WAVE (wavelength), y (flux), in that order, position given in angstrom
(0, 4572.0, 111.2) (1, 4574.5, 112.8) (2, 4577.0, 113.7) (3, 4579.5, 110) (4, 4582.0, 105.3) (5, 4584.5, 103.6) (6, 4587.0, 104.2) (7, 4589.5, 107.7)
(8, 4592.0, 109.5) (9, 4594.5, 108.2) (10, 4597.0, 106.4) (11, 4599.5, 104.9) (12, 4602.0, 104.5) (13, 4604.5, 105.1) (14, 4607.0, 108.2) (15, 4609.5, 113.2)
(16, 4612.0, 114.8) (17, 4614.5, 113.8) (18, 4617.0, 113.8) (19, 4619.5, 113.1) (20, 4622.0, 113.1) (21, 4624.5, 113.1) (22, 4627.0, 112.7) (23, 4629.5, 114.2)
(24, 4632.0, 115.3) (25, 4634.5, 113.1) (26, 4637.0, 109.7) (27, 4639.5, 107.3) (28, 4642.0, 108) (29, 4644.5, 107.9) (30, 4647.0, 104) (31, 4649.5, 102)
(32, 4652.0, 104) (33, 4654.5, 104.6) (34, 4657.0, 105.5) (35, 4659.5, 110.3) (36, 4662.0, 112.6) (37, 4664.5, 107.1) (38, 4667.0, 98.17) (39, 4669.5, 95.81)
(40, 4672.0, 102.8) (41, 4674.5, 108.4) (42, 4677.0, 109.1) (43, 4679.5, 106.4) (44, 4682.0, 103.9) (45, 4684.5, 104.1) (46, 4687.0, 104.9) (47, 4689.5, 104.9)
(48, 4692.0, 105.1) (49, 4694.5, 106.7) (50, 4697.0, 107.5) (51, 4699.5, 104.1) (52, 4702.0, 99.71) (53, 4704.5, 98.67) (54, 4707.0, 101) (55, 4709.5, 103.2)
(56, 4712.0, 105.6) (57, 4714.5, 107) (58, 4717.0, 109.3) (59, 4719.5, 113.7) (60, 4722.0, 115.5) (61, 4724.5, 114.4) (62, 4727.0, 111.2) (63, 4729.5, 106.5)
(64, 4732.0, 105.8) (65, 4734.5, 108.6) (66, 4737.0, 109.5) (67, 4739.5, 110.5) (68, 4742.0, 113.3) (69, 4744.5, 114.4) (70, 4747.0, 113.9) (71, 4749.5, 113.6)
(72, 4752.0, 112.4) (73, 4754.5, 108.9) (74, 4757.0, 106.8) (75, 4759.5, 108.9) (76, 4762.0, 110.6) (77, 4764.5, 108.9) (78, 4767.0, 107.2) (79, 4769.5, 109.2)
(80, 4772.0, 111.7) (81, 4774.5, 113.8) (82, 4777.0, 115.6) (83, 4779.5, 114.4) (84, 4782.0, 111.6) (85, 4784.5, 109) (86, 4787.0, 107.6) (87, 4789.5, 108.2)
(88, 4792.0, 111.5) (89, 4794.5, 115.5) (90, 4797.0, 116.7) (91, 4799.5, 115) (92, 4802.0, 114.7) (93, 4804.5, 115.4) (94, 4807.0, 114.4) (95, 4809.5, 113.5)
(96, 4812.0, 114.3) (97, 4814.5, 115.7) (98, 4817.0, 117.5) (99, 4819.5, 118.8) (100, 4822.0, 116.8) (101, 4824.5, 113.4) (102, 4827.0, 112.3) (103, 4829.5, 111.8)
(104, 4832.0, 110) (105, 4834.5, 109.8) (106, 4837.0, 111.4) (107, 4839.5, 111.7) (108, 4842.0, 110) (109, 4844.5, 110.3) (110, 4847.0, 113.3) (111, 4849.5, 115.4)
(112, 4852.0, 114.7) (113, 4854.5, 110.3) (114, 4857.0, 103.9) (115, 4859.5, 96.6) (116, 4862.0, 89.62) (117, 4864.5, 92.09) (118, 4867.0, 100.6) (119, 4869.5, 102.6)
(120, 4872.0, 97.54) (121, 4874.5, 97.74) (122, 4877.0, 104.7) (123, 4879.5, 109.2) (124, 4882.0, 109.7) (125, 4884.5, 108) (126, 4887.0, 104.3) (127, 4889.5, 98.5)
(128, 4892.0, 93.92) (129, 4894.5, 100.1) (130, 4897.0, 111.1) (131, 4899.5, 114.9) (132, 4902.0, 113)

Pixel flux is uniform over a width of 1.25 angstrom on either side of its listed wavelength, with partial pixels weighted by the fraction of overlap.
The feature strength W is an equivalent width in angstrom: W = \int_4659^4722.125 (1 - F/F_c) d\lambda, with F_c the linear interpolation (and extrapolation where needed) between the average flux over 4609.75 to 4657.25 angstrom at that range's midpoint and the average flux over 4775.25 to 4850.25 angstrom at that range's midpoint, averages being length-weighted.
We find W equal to 3.3 angstrom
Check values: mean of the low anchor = 110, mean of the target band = 105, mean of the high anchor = 113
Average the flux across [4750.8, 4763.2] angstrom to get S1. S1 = 110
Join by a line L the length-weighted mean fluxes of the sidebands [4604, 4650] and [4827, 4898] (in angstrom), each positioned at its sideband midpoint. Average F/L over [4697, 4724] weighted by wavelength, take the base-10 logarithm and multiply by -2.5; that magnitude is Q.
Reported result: 0.03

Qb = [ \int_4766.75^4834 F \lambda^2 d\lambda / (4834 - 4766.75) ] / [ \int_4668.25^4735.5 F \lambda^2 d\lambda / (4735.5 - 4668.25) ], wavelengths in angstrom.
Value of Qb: 1.1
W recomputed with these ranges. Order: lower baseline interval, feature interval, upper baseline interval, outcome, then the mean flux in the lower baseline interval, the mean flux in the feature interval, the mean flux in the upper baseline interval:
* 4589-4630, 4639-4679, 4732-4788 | 1.8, 110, 105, 111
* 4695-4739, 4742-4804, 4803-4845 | -0.7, 107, 112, 113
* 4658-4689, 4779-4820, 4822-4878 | -2.9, 105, 114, 107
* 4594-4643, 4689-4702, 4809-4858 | 0.7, 111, 105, 113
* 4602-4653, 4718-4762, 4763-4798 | 0.0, 110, 111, 111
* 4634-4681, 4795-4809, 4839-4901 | -1.3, 106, 115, 105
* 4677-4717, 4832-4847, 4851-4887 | -1.1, 104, 111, 103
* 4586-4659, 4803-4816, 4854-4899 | -1.4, 109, 115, 102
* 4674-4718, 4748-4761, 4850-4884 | -0.8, 105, 110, 103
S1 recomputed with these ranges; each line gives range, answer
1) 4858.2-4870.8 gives 96.3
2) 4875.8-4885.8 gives 108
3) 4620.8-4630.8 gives 113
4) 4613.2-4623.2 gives 113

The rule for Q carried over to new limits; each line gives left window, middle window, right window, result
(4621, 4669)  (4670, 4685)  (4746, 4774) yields 0.036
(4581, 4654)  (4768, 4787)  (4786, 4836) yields 0.010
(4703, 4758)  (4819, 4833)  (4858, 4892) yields -0.101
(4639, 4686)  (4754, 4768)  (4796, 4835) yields 0.026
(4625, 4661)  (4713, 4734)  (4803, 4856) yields 0.003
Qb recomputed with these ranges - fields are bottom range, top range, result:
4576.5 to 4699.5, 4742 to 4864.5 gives 1.11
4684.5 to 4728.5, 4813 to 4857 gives 1.12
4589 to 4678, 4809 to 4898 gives 1.09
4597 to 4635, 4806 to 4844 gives 1.11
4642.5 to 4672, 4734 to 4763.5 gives 1.10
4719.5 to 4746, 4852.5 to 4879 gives 0.95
